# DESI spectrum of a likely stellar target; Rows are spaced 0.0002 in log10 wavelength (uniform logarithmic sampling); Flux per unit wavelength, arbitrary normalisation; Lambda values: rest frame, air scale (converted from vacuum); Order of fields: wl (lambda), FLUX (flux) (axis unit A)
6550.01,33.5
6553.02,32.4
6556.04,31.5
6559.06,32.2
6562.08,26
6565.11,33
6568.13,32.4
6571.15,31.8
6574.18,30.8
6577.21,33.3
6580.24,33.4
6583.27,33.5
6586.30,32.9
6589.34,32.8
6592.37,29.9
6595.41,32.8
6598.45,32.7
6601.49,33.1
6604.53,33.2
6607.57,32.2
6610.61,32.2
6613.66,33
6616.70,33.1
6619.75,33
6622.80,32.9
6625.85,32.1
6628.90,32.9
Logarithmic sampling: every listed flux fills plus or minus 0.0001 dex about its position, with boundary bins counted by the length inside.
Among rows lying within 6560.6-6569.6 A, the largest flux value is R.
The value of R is 33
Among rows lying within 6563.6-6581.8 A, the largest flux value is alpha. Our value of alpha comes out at 33.4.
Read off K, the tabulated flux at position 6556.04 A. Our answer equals 31.5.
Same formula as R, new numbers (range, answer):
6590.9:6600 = 32.8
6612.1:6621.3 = 33.1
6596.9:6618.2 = 33.2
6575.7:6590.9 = 33.5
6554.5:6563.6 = 32.2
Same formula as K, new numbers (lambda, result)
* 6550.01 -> 33.5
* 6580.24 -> 33.4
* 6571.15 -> 31.8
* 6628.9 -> 32.9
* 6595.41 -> 32.8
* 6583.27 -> 33.5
